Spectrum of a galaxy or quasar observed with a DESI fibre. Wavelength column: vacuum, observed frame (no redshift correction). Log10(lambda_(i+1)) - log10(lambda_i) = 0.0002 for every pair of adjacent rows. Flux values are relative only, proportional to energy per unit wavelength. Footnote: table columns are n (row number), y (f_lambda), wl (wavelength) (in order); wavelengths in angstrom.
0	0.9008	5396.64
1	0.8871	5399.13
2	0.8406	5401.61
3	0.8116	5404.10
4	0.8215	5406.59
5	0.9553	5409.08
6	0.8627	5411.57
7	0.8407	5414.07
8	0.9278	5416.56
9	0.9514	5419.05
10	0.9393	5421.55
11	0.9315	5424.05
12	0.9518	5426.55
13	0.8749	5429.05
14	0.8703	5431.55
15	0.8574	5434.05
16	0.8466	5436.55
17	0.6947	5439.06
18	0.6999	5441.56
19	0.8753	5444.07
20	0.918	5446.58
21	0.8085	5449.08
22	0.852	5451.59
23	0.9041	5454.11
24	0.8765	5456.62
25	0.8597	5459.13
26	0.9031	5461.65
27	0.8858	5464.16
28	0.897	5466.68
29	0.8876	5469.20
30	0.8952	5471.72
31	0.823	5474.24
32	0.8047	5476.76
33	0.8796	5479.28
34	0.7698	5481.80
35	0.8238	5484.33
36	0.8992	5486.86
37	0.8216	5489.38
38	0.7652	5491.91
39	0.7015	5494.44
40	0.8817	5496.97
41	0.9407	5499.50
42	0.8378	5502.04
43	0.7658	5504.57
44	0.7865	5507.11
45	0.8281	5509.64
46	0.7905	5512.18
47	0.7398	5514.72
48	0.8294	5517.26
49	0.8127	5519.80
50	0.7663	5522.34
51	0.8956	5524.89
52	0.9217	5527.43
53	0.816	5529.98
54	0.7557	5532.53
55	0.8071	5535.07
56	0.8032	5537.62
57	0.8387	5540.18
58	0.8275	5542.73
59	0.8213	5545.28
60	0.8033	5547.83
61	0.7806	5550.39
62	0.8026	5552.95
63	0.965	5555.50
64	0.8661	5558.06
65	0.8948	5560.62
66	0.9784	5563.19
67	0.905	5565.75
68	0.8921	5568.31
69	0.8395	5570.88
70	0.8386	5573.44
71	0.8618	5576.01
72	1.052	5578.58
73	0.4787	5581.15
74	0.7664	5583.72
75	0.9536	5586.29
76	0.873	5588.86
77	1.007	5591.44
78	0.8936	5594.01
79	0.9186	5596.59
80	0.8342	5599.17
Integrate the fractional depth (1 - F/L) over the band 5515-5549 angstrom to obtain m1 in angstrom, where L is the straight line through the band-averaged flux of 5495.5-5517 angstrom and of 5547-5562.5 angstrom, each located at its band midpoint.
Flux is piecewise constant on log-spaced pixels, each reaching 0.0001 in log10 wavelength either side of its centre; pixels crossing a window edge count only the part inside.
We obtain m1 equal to 0.8 angstrom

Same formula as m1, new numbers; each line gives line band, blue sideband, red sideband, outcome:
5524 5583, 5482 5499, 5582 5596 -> 1.2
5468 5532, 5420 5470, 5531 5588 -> 2.2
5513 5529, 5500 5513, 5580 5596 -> -0.2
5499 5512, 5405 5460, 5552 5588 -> 0.7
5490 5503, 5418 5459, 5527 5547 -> 0.2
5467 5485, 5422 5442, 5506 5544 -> -0.2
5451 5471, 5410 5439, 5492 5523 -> -0.8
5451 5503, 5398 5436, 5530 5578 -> 1.1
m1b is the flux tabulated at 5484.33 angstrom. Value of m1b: 0.8238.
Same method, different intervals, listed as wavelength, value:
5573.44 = 0.8386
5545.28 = 0.8213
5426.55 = 0.9518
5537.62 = 0.8032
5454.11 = 0.9041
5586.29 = 0.9536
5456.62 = 0.8765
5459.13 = 0.8597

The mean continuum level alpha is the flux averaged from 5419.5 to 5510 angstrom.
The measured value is 0.85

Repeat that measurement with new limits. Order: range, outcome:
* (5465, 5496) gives 0.832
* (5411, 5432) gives 0.908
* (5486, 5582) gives 0.833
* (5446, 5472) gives 0.879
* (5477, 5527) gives 0.819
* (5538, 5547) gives 0.825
